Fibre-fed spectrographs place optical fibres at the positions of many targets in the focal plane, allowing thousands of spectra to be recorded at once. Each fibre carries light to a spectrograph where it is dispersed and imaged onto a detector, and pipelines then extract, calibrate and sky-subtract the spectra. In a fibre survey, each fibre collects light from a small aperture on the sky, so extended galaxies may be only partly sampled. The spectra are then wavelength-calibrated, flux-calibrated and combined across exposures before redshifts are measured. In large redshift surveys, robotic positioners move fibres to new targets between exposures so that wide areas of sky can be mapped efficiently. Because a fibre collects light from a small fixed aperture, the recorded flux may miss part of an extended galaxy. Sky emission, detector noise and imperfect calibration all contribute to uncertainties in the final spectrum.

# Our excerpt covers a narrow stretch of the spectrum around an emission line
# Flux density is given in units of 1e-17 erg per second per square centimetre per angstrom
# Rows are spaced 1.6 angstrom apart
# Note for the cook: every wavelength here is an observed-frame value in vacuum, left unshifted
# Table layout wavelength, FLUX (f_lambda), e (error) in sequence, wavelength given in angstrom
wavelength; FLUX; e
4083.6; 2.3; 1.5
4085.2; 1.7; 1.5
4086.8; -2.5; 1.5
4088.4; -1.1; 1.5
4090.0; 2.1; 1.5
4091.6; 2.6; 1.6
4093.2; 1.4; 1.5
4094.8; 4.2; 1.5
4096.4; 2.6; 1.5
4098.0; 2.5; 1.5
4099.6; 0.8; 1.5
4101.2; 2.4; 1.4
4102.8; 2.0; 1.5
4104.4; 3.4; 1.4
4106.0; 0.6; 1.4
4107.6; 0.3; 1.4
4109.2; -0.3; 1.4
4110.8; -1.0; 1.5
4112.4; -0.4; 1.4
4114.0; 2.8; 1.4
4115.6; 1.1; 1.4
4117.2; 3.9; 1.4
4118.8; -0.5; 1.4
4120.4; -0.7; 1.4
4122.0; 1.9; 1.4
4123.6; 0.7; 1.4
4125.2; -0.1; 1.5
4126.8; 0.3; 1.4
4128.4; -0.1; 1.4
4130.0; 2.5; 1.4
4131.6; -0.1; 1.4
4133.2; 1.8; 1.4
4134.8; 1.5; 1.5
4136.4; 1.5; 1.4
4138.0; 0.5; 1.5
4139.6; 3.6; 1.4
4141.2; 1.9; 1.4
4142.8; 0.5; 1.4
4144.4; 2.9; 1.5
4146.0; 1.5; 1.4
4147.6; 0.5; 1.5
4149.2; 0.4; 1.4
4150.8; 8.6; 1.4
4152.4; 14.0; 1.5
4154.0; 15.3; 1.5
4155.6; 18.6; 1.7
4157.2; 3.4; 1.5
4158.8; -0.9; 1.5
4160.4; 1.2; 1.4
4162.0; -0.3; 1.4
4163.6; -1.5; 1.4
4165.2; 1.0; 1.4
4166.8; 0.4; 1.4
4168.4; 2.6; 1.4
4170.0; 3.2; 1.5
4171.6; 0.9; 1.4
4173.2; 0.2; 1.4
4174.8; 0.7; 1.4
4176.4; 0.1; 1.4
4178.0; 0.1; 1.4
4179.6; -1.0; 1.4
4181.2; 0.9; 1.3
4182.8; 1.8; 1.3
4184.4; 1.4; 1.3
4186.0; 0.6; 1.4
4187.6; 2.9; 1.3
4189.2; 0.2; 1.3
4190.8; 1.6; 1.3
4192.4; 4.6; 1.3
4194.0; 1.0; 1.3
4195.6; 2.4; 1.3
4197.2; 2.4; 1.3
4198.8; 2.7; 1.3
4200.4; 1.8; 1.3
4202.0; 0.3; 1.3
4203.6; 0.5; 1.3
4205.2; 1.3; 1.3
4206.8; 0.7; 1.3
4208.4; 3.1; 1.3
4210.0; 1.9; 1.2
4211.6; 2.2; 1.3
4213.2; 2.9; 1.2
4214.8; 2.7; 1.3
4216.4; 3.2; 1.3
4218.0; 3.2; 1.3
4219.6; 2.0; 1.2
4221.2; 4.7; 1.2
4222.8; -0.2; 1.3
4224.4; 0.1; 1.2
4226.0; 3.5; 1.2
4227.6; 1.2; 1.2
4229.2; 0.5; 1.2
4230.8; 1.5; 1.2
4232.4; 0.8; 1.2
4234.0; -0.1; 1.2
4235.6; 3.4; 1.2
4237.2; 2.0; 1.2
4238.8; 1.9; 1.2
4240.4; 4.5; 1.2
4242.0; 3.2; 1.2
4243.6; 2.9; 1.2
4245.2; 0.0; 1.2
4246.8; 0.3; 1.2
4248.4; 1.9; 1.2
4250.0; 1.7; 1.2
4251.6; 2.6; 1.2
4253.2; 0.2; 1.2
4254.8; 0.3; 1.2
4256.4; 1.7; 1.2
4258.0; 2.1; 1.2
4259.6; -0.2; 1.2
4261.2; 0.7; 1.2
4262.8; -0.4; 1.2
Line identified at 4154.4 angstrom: [O II]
